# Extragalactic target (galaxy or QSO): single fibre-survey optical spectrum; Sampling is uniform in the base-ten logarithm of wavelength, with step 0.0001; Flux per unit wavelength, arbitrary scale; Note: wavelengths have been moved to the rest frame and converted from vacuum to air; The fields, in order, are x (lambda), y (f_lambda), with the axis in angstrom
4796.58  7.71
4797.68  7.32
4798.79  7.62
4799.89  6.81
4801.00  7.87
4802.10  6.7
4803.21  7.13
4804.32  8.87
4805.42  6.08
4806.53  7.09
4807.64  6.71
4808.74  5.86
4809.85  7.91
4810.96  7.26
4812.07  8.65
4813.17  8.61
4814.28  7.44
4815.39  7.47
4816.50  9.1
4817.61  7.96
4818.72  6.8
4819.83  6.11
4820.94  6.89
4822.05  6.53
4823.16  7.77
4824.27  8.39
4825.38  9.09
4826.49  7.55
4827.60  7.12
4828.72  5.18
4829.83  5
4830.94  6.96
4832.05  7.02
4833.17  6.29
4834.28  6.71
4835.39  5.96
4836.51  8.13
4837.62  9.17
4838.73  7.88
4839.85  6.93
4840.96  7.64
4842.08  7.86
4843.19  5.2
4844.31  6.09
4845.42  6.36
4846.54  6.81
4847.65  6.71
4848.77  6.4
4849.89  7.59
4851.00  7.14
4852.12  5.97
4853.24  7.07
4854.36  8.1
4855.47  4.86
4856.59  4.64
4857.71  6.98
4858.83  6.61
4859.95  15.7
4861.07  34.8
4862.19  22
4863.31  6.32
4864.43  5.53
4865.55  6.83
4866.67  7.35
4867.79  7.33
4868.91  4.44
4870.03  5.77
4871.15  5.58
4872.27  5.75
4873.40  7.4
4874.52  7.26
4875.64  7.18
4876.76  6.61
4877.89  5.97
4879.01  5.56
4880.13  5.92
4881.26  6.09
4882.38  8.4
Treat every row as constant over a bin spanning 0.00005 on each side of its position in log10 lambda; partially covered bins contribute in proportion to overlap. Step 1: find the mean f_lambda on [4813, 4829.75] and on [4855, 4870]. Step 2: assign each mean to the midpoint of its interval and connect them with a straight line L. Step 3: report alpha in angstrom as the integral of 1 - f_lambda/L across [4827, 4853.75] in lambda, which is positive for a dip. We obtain 5.6 angstrom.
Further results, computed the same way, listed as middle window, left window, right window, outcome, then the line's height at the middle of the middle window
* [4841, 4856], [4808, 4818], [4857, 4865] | 6.8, 12.2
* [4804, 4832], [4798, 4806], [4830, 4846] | -0.5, 7.15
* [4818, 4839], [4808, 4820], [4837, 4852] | 0.7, 7.33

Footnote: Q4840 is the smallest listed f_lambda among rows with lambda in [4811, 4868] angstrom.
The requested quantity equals 4.64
